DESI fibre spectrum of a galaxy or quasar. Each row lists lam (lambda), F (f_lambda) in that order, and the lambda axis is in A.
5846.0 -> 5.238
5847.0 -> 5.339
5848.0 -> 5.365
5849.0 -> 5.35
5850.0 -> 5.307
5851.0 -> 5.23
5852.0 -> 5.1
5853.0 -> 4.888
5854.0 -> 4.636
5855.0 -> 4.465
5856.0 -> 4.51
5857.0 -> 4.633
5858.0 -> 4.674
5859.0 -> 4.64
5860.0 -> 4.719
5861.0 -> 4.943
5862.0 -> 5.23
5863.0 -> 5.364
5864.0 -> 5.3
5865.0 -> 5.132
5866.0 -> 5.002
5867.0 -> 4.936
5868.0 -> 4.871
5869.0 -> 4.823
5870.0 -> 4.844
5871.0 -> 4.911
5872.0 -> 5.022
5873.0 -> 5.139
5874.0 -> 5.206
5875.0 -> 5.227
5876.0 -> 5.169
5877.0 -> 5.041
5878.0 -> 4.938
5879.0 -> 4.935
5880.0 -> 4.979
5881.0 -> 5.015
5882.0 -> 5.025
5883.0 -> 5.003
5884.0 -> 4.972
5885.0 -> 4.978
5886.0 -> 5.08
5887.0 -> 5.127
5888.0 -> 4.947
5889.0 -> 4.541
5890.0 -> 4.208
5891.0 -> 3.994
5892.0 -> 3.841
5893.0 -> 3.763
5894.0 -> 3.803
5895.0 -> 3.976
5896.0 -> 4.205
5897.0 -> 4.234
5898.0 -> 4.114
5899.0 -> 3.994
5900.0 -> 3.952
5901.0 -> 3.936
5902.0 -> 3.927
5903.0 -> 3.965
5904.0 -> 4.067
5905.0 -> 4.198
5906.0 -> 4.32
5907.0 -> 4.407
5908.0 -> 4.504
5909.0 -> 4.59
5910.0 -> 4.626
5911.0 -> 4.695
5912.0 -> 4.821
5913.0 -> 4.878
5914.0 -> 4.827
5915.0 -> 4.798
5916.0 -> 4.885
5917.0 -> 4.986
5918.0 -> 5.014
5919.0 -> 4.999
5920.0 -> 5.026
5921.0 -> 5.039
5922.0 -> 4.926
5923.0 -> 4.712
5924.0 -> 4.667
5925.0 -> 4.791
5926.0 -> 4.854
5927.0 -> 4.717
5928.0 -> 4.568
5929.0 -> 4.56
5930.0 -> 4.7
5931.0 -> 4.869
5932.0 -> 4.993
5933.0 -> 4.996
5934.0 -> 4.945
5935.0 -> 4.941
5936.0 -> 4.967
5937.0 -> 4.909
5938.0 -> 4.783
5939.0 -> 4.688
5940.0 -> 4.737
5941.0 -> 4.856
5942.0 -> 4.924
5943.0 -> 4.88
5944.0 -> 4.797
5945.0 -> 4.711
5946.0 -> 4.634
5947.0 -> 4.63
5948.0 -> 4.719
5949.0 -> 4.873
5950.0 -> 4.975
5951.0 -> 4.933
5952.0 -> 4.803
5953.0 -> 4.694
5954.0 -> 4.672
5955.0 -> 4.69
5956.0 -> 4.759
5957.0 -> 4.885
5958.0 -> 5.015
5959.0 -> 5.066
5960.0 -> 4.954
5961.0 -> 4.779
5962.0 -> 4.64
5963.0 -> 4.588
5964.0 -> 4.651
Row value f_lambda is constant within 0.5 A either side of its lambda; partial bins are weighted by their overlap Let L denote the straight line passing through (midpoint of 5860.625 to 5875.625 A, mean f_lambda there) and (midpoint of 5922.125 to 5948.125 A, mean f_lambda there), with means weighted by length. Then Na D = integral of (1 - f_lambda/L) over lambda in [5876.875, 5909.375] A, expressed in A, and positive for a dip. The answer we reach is 3.5 A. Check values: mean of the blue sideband 5.07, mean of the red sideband 4.79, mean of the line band 4.43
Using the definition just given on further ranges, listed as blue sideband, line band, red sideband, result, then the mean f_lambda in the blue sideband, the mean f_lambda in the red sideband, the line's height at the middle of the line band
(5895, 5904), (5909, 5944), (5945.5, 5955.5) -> -3.3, 4.04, 4.76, 4.42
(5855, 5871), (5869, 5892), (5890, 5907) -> -2.2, 4.89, 4.04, 4.47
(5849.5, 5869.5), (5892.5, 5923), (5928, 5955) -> 2.5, 4.92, 4.81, 4.85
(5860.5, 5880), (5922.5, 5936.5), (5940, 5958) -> 0.2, 5.05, 4.8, 4.86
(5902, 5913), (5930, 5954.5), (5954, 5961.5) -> -0.5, 4.42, 4.86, 4.73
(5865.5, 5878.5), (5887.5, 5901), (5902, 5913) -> 1.5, 5.01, 4.42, 4.64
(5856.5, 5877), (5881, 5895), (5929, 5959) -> 1.1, 4.99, 4.83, 4.95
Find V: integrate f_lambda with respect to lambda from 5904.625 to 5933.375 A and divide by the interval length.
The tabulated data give 4.76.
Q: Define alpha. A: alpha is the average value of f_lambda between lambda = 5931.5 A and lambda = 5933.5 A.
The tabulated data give 4.99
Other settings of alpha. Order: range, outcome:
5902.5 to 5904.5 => 4.02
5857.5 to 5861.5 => 4.74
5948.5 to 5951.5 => 4.93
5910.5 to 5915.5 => 4.8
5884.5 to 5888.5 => 5.03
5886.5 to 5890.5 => 4.71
